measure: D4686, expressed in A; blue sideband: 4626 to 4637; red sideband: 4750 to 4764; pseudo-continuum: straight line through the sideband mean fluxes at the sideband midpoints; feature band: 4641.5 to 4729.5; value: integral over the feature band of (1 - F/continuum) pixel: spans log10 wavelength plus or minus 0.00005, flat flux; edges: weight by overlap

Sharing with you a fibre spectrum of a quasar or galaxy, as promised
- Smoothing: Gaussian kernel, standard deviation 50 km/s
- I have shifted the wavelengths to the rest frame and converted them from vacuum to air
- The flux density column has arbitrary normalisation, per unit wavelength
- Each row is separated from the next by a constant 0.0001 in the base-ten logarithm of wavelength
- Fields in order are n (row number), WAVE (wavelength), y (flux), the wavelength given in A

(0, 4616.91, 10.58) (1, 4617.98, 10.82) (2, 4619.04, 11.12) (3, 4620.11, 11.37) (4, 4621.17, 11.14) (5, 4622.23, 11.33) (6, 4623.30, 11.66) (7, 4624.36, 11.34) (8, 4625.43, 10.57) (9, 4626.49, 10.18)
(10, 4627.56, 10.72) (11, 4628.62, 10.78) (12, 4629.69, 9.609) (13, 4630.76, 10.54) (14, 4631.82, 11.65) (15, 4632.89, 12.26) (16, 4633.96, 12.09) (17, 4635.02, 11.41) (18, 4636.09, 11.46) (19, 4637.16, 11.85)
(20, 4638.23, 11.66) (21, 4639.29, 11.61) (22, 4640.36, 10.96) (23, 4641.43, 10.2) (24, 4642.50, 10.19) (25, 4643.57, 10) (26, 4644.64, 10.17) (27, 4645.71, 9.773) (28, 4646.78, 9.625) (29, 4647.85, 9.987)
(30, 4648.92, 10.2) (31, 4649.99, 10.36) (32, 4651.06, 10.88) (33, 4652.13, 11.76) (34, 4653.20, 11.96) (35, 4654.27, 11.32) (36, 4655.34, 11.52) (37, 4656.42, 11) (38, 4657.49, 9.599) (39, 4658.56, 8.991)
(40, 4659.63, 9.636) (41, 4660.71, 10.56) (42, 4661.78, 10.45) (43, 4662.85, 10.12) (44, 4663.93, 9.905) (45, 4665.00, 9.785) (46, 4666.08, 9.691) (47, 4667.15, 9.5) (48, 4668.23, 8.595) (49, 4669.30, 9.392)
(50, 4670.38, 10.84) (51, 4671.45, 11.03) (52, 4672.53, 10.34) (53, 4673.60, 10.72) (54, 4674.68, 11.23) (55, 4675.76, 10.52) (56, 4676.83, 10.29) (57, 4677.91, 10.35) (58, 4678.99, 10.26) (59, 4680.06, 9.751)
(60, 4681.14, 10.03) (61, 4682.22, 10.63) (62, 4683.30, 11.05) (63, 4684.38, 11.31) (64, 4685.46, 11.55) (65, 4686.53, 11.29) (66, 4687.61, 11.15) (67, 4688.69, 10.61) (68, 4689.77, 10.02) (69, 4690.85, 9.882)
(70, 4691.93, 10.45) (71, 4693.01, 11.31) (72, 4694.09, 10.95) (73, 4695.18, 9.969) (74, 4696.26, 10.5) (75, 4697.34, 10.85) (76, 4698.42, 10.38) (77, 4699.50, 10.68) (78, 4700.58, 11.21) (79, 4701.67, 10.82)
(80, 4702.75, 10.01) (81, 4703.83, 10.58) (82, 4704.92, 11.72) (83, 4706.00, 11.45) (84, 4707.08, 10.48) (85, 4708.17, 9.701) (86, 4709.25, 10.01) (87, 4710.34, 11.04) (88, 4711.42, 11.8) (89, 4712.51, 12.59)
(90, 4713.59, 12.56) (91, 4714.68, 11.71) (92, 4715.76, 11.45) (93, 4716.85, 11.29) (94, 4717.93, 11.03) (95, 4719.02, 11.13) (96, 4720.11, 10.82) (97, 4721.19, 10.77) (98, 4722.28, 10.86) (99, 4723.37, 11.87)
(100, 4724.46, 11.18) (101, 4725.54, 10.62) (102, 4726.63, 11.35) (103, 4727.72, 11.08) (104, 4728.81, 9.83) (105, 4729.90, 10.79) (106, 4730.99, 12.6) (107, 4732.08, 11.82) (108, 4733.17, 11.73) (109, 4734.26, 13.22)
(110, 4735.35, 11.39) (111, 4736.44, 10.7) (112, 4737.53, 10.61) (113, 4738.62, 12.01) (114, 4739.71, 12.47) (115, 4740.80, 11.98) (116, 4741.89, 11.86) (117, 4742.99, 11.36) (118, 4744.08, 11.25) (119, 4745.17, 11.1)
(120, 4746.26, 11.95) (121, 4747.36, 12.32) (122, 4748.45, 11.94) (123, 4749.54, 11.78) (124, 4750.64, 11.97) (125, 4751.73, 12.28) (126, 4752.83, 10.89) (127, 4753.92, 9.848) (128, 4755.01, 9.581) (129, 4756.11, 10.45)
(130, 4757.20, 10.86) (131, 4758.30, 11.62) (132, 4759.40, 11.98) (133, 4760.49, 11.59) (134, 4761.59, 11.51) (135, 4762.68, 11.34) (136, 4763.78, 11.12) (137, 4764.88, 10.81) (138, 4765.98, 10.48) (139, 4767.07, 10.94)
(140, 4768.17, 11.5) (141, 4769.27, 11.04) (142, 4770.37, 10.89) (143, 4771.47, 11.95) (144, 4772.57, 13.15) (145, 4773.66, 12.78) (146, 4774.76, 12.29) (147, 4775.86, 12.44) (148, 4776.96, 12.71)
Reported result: 3.8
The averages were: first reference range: 11.1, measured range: 10.6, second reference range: 11.2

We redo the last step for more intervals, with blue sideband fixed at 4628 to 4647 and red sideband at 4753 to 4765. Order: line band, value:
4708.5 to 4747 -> -1.6 A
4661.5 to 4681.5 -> 1.4 A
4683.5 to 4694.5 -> 0.1 A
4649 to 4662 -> 0.3 A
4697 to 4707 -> 0.1 A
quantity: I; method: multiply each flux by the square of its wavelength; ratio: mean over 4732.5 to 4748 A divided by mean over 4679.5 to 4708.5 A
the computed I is 1.12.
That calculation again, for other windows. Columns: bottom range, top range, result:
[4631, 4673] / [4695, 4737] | 1.08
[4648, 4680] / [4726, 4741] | 1.15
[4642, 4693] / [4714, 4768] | 1.12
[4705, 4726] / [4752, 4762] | 1.00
